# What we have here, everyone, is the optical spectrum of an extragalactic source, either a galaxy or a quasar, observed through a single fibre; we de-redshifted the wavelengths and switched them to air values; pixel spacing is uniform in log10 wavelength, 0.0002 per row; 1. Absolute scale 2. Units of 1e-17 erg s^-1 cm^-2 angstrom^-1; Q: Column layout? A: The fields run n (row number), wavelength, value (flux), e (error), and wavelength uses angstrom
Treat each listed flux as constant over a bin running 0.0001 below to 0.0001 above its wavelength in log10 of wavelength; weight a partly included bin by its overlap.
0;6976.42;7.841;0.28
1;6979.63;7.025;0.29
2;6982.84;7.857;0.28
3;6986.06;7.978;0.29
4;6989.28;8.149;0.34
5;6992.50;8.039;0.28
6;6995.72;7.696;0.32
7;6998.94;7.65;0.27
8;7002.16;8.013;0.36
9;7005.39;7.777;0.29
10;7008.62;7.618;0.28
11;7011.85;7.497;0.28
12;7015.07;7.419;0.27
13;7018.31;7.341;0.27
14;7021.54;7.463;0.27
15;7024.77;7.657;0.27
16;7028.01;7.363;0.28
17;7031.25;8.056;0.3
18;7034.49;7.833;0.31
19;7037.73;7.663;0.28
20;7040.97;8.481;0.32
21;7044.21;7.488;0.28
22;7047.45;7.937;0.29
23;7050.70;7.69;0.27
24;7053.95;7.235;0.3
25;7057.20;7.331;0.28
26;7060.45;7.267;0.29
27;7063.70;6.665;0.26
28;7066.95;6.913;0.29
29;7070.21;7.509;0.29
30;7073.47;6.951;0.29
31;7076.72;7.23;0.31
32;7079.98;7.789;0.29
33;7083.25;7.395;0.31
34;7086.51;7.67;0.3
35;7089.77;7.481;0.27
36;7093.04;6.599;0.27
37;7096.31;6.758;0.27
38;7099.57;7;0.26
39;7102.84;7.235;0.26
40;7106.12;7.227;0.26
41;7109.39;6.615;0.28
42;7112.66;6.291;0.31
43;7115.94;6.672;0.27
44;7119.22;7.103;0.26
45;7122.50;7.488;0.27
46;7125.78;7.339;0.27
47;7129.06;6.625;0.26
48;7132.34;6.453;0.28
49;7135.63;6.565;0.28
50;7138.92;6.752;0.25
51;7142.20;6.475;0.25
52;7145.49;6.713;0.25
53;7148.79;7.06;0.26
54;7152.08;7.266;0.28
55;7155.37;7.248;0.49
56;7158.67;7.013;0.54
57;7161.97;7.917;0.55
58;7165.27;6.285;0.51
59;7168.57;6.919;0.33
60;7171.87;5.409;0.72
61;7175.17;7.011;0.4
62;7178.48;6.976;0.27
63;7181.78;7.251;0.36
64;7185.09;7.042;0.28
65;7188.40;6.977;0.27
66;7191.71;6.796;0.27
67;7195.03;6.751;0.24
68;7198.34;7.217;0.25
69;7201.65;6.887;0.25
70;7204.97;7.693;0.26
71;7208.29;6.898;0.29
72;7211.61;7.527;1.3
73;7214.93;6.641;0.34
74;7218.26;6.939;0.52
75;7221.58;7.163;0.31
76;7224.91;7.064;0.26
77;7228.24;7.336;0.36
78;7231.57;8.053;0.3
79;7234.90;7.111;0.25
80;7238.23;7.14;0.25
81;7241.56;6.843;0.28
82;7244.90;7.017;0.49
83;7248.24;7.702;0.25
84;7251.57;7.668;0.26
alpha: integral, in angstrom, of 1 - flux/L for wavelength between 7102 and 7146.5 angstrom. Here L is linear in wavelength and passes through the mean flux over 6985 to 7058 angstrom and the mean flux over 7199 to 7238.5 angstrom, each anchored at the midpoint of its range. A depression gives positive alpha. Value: 3.8 angstrom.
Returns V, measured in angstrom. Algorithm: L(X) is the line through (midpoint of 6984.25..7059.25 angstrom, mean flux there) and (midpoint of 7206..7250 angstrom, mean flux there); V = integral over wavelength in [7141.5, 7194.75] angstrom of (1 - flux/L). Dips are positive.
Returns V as 3.2 angstrom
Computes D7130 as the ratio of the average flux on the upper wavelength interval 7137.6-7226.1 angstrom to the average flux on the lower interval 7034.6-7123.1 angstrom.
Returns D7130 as 1.0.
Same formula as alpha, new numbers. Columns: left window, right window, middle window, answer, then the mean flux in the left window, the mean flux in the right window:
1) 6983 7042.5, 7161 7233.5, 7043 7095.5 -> 1.6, 7.76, 7.03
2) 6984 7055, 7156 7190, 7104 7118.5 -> 1.0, 7.73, 6.89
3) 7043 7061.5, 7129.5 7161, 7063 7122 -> 1.2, 7.5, 6.85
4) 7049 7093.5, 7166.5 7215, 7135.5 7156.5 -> 0.6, 7.28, 6.94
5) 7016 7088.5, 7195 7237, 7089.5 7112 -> 1.5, 7.5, 7.19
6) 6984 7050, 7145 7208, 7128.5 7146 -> 1.4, 7.76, 6.97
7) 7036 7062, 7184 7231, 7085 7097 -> 0.5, 7.64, 7.09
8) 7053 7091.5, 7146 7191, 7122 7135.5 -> 0.4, 7.29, 6.94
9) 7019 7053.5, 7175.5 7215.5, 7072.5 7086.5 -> 0.3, 7.73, 7.06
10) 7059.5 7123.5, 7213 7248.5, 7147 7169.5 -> 0.1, 7.09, 7.16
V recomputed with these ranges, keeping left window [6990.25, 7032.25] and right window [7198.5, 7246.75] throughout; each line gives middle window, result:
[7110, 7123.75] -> 1.0 angstrom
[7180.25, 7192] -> 0.3 angstrom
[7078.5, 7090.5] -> -0.2 angstrom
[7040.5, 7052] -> -0.4 angstrom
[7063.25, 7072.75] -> 0.6 angstrom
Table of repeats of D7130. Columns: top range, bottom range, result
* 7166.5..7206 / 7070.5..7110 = 0.96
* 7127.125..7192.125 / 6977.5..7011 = 0.88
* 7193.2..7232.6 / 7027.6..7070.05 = 0.95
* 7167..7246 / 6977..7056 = 0.91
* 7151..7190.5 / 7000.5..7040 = 0.91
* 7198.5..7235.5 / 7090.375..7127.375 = 1.04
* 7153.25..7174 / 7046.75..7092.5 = 0.93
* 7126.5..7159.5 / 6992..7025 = 0.89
